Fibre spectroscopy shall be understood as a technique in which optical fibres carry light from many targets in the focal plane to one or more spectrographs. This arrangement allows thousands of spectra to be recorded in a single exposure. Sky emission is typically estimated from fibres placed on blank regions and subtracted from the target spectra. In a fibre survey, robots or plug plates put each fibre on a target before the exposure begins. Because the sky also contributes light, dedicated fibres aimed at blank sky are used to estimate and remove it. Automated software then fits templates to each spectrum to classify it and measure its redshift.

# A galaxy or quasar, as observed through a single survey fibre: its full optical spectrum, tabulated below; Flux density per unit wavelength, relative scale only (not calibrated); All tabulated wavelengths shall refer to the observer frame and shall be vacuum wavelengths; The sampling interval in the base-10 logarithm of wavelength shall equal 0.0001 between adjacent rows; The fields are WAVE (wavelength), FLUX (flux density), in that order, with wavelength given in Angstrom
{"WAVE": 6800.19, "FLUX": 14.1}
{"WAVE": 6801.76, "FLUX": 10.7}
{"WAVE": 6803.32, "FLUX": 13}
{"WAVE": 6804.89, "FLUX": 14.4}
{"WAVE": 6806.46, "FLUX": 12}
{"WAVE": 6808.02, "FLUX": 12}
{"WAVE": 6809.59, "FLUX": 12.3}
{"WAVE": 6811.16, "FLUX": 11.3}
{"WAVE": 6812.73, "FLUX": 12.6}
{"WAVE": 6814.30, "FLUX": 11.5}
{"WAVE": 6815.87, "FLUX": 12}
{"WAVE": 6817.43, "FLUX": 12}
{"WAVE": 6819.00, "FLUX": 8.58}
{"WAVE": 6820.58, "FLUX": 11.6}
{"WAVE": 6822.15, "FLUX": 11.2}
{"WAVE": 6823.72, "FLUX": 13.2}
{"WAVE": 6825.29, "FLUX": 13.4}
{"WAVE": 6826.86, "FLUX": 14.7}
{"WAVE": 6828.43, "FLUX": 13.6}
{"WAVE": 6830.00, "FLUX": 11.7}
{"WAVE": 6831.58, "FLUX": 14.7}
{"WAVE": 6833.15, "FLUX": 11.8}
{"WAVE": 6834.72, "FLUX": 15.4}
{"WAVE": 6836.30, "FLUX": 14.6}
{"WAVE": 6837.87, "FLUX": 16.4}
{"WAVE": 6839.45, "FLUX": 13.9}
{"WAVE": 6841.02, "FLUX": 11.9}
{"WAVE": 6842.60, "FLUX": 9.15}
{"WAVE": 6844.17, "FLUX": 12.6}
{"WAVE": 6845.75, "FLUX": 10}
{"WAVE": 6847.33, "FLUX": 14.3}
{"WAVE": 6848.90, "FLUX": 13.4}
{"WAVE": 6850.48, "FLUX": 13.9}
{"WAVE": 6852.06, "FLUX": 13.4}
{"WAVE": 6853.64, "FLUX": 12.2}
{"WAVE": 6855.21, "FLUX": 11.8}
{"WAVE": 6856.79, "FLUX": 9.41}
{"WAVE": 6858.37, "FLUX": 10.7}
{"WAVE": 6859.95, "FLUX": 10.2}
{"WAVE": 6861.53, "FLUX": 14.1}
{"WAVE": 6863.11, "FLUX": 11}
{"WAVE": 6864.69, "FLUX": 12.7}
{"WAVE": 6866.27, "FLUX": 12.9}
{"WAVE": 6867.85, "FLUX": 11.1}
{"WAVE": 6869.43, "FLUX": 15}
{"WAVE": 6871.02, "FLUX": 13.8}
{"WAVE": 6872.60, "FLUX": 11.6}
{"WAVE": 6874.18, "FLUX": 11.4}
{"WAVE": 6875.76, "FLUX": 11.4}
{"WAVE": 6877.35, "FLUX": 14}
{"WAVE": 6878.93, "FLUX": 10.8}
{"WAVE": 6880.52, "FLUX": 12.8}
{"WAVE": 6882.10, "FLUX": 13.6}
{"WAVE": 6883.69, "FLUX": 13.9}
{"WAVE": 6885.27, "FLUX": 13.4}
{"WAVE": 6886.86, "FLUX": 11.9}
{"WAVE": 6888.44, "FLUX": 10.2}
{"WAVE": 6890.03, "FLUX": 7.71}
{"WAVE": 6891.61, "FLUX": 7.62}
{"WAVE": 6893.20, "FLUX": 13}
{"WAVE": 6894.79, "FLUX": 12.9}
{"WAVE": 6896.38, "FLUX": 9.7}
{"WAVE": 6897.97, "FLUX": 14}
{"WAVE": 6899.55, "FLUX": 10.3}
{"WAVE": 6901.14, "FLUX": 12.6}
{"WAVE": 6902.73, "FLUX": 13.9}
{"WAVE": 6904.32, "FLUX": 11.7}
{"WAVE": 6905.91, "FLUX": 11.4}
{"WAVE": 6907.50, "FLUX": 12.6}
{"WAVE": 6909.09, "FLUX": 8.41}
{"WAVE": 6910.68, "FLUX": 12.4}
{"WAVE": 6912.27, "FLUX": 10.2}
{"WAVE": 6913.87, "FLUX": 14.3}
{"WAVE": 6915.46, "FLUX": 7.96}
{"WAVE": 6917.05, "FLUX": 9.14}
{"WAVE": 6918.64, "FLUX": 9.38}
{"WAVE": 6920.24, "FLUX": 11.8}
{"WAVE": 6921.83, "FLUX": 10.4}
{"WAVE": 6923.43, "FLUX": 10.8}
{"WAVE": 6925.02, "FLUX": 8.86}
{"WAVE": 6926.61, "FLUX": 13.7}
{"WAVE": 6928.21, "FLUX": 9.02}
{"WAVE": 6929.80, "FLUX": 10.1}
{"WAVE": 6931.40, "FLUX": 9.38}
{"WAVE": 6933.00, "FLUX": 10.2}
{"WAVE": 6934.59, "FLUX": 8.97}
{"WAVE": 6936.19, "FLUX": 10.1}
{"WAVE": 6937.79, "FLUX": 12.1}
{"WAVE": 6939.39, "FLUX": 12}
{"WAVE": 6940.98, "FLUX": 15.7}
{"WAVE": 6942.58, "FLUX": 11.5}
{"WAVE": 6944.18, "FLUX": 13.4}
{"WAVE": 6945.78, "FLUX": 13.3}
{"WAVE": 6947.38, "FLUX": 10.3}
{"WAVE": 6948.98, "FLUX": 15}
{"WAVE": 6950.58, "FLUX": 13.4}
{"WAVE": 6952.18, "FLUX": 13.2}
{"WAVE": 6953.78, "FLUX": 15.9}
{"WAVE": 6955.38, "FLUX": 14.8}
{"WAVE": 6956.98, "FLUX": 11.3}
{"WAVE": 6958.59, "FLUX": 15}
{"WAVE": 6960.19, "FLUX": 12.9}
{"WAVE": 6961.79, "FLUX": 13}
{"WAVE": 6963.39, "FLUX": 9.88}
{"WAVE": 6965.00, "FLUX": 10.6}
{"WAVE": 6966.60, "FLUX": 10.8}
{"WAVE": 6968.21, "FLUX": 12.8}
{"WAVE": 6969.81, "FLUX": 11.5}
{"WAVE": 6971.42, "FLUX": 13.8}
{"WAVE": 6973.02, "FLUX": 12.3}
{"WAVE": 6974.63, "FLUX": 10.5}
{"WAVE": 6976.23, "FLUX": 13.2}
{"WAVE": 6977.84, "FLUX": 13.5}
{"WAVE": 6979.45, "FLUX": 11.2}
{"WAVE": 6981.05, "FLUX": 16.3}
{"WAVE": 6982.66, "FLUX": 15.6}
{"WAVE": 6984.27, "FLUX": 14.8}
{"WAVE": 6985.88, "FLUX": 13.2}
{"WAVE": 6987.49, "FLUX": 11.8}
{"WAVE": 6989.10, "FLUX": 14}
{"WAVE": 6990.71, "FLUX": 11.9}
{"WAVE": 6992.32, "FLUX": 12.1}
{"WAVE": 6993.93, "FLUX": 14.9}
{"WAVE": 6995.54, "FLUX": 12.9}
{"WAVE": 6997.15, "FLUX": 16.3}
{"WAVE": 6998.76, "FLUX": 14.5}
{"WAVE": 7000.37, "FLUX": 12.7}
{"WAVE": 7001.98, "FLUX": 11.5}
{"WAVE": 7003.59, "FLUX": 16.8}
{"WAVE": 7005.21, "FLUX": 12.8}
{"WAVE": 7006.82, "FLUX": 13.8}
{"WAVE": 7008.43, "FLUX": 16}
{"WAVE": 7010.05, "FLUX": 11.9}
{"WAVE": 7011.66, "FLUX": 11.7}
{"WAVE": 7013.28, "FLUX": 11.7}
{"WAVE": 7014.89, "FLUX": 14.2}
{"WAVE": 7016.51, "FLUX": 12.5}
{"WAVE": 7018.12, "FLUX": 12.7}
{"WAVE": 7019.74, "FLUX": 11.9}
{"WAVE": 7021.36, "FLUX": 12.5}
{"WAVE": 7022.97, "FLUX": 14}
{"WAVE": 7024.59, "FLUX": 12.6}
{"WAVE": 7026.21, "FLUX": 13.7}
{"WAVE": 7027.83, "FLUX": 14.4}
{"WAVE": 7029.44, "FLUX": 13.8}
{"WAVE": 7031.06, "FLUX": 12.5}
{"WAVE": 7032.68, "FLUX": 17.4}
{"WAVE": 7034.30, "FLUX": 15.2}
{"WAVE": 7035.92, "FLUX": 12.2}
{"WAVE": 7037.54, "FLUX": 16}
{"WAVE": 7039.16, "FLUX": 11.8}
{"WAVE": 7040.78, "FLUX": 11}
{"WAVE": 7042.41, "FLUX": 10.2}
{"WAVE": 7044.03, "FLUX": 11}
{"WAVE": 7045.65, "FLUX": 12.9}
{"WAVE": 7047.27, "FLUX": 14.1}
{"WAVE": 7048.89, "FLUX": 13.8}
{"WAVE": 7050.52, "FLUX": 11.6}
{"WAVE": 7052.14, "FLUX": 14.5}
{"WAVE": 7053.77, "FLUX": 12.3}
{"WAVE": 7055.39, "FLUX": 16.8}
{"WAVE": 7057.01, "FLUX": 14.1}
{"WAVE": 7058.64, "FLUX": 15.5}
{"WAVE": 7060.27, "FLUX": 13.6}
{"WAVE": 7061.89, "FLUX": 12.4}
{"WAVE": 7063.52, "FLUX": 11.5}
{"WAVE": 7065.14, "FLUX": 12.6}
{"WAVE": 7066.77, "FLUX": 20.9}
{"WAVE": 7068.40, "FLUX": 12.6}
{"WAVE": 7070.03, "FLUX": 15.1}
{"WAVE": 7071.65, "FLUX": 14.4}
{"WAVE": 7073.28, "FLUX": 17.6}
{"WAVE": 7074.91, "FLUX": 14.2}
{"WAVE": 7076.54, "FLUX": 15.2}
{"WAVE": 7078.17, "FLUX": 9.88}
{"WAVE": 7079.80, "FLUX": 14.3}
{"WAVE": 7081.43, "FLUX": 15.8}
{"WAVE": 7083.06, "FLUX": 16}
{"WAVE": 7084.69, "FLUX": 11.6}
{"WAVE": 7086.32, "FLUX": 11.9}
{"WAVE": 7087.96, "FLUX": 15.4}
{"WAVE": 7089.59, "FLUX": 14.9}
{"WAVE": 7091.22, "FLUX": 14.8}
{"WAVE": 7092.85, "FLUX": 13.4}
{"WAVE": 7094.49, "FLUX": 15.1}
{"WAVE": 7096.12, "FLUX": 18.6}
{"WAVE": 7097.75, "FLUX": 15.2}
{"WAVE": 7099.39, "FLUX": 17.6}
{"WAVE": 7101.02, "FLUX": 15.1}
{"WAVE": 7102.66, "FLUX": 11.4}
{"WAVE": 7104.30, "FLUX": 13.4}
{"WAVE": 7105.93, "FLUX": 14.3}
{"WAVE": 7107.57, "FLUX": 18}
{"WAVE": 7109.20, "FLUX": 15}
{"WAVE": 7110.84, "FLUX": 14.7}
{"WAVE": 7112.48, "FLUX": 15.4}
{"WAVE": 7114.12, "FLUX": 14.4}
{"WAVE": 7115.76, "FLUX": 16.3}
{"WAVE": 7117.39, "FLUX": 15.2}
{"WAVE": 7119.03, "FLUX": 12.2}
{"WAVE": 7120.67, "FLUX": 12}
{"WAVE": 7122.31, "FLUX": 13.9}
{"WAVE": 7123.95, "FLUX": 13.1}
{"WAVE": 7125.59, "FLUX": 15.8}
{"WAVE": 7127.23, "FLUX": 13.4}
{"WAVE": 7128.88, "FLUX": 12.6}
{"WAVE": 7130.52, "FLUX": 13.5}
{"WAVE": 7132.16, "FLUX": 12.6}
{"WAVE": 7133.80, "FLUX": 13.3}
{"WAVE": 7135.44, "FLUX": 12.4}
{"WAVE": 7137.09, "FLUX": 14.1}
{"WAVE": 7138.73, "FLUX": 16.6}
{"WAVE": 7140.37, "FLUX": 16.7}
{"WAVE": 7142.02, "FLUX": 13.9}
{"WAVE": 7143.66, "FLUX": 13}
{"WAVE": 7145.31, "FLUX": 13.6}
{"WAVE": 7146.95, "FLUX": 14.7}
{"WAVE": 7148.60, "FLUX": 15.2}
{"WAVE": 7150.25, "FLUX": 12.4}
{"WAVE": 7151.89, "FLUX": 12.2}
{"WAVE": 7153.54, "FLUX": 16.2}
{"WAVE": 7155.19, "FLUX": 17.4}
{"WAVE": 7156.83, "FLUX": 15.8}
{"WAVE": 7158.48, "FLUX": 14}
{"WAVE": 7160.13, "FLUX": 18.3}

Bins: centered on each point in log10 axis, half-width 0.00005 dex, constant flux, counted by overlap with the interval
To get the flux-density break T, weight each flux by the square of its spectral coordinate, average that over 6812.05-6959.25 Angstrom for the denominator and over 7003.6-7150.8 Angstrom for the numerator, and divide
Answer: 1.23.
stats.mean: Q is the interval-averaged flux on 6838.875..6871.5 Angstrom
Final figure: 12.2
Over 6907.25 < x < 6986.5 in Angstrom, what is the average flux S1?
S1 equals 12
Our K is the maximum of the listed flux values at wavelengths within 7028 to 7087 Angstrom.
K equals 20.9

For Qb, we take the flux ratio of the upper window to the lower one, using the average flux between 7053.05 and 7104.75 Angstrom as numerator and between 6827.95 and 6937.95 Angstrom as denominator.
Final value 1.23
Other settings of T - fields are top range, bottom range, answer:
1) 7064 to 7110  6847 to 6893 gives 1.30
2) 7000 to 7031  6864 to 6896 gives 1.14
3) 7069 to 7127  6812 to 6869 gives 1.26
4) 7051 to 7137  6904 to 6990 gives 1.24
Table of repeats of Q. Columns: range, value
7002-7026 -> 13.2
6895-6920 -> 11.3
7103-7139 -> 14.1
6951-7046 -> 13.2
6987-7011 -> 13.6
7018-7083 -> 13.8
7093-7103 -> 15.5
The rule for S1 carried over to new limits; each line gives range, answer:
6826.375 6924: 12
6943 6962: 13.4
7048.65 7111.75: 14.5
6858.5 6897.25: 11.9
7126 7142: 14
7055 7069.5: 14.4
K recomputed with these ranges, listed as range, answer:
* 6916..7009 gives 16.8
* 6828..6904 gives 16.4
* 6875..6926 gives 14.3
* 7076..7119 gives 18.6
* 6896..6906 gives 14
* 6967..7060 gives 17.4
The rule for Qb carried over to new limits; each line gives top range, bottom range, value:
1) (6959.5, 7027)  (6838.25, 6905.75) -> 1.08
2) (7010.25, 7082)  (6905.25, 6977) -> 1.16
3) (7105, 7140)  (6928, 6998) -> 1.13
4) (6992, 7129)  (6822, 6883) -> 1.10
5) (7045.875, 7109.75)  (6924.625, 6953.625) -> 1.22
